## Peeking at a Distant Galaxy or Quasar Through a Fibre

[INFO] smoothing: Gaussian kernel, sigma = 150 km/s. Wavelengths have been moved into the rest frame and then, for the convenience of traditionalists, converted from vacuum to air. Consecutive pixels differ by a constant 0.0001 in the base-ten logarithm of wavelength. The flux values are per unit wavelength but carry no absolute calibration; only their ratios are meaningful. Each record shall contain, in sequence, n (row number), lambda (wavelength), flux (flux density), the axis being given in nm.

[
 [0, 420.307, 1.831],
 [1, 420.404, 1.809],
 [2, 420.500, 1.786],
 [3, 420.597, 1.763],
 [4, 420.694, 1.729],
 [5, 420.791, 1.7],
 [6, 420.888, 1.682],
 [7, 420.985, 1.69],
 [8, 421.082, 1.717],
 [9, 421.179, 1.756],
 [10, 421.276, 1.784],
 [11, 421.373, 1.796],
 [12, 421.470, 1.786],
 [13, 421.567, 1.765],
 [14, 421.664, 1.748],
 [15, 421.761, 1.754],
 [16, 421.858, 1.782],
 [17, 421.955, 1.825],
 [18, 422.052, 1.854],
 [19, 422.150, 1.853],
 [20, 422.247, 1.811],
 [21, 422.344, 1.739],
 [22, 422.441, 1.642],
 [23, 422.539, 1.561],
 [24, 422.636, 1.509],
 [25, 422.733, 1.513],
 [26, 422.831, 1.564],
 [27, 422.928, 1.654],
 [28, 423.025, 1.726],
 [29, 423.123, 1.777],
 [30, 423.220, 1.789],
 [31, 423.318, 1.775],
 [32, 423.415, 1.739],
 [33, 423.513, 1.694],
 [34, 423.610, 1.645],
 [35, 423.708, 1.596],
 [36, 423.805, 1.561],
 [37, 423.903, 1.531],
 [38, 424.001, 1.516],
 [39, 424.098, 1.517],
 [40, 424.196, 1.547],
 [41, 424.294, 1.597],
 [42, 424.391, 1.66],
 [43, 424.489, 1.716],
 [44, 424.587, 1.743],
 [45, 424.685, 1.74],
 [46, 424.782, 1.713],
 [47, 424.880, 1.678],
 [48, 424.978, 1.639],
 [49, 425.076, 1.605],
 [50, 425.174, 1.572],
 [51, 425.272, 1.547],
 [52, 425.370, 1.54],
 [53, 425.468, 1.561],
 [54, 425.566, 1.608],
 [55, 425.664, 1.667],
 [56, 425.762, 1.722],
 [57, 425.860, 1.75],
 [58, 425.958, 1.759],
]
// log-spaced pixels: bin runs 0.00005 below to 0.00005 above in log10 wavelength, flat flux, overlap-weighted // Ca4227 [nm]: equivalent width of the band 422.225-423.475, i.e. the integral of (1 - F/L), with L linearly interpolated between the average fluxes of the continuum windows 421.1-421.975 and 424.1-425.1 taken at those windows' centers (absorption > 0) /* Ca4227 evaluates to 0.04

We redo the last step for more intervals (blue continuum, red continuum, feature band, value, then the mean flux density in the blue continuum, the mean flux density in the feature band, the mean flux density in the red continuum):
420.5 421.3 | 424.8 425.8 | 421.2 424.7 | -0.03 nm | 1.73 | 1.69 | 1.61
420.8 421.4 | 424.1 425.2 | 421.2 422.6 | -0.04 nm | 1.73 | 1.76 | 1.65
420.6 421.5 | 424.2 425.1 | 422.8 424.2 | 0.04 nm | 1.74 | 1.65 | 1.67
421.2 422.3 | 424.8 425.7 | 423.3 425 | 0.02 nm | 1.8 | 1.64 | 1.6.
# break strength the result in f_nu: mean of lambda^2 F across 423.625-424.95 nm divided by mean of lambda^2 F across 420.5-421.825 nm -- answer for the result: 0.94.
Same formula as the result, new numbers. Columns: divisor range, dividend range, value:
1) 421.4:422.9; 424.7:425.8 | 0.96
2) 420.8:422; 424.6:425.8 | 0.95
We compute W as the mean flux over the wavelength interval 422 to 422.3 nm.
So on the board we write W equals 1.84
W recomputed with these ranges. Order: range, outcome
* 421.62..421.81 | 1.75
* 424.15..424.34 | 1.57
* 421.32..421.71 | 1.77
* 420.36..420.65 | 1.79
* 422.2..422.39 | 1.78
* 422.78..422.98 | 1.61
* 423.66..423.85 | 1.58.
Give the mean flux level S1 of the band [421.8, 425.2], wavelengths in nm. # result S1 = 1.67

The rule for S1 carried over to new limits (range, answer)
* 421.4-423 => 1.71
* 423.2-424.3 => 1.62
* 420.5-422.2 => 1.76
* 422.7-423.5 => 1.69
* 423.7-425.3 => 1.62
